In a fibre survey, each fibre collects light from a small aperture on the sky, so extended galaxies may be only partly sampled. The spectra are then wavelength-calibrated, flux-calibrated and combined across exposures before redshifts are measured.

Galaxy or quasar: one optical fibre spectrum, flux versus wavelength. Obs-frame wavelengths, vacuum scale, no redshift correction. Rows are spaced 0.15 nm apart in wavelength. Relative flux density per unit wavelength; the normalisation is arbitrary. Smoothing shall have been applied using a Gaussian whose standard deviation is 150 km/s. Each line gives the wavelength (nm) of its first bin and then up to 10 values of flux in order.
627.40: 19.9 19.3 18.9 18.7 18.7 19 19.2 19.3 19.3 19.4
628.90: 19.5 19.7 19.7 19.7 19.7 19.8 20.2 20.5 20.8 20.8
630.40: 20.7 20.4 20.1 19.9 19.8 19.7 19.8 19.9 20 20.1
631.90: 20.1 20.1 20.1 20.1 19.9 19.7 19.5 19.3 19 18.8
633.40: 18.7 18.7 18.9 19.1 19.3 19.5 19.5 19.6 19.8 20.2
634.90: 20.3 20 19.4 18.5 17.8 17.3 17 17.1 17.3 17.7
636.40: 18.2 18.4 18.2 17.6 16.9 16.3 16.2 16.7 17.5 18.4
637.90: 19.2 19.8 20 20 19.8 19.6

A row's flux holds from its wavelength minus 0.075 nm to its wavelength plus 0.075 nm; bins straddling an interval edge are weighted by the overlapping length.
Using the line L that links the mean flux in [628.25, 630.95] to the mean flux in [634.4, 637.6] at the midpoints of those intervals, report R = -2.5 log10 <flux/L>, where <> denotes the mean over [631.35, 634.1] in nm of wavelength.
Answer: -0.03 mag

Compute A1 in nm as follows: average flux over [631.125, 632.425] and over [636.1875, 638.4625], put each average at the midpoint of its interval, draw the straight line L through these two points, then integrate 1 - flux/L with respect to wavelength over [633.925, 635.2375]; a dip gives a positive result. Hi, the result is -0.049 nm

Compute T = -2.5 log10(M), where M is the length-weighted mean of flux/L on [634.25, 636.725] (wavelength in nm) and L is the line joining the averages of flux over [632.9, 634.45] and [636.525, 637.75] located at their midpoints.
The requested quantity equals -0.03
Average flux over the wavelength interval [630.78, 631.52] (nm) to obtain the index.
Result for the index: 19.8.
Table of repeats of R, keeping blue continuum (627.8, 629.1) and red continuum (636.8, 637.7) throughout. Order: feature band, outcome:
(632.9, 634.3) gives -0.07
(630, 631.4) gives -0.09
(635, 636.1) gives -0.04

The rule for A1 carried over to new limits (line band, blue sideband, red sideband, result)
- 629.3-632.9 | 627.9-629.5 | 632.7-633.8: -0.166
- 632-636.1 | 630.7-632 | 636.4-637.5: -0.104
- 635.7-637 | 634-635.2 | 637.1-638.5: 0.093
